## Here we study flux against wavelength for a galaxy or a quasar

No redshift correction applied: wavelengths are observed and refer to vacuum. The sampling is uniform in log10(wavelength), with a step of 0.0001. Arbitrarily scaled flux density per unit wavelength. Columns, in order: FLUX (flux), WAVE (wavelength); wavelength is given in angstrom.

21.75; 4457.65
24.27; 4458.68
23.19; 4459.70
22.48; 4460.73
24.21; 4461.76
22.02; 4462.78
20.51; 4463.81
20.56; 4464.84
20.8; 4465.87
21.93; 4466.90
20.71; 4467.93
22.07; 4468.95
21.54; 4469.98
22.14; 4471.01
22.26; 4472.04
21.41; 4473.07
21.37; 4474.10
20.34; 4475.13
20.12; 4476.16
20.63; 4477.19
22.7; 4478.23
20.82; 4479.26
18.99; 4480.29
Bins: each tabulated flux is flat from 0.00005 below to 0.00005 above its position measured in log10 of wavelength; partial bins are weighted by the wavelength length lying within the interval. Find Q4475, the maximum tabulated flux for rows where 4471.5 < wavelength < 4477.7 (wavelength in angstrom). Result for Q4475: 22.26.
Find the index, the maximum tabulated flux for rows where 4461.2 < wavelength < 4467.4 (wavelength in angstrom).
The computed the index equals 24.21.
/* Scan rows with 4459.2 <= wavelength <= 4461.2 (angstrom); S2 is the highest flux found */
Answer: 23.19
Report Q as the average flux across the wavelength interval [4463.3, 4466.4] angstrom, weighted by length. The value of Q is 20.6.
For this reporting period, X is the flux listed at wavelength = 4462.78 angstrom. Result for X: 22.02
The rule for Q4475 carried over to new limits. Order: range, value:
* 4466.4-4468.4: 21.93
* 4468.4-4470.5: 22.07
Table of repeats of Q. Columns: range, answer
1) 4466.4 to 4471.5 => 21.7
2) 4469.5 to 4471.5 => 21.8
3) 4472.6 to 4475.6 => 21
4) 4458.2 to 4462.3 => 23.6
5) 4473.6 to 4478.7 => 21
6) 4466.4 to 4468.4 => 21.3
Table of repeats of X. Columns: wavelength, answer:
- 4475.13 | 20.34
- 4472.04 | 22.26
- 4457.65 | 21.75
